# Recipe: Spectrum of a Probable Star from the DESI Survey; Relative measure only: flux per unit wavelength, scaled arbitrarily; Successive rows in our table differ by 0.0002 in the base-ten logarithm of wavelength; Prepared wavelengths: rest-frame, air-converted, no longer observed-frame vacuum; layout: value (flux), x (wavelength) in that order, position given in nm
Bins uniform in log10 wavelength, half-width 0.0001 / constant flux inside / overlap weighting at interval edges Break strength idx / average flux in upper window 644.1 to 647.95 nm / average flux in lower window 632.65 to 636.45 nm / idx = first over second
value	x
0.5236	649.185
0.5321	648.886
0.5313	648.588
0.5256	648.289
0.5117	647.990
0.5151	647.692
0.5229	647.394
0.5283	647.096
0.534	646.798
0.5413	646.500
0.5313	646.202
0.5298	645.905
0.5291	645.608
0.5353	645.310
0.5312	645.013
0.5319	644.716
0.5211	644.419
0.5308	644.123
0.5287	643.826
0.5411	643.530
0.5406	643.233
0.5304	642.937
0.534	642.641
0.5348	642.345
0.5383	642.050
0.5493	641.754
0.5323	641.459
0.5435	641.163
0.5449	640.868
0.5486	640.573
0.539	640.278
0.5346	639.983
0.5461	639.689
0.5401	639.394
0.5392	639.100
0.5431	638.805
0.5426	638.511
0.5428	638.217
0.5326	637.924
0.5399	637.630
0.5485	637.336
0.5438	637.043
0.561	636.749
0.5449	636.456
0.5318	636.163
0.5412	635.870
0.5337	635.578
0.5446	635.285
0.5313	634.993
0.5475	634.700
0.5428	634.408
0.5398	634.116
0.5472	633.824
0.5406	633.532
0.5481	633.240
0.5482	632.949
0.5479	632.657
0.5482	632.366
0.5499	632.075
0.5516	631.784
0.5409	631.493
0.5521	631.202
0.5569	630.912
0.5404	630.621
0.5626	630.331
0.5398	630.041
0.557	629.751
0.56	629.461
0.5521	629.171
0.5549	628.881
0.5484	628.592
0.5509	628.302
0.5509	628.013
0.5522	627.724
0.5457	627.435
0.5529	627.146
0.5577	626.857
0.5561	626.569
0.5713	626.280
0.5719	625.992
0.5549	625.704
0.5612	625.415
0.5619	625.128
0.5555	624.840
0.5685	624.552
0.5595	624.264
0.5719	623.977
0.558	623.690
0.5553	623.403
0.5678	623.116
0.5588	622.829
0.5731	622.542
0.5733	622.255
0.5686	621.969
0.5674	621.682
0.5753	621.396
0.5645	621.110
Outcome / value 0.98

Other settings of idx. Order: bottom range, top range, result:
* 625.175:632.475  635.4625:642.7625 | 0.98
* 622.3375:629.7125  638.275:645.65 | 0.96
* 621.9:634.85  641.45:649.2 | 0.96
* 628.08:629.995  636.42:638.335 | 0.99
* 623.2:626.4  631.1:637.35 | 0.97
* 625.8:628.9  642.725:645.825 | 0.96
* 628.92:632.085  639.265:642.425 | 0.98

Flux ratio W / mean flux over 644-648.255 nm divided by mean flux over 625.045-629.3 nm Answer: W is 0.95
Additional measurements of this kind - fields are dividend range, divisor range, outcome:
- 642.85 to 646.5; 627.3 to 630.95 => 0.96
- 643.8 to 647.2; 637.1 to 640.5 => 0.98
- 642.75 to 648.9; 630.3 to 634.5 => 0.97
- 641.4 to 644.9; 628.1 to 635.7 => 0.98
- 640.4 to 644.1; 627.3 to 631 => 0.98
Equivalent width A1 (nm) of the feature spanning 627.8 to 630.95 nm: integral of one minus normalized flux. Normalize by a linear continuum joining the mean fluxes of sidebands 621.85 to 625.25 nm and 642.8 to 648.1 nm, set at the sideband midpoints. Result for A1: 0.02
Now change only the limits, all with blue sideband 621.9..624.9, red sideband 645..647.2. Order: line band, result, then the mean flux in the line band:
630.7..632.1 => 0.01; 0.55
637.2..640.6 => 0.01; 0.541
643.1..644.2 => 0.00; 0.535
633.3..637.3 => 0.04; 0.543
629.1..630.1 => 0.00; 0.553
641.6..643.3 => 0.00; 0.538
